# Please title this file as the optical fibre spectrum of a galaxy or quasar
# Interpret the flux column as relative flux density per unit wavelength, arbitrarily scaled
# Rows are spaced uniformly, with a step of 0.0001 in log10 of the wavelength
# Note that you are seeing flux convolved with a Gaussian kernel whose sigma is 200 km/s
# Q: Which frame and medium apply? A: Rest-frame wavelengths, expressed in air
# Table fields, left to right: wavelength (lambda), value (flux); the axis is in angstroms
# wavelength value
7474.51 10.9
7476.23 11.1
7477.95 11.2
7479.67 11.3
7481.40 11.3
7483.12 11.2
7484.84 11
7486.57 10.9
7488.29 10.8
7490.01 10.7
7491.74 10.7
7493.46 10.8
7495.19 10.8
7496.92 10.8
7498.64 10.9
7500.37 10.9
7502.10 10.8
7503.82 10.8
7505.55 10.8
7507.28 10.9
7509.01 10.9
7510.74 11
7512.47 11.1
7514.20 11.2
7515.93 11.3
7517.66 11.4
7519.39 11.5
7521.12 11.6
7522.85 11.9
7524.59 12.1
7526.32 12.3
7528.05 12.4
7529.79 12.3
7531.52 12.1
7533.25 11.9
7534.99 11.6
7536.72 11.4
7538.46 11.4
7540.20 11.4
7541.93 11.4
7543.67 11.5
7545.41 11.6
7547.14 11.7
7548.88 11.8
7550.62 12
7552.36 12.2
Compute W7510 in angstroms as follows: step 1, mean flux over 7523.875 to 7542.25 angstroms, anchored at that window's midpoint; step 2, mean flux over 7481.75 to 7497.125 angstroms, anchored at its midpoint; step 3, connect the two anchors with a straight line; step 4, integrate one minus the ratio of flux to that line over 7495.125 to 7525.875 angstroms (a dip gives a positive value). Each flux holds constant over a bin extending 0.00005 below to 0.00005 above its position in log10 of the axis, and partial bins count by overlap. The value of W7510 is 0.5 angstroms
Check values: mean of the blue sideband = 10.9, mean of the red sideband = 11.9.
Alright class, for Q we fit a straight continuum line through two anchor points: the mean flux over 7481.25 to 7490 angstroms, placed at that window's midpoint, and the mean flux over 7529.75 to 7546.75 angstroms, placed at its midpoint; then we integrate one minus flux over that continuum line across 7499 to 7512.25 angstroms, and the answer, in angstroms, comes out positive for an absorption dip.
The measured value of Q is 0.42 angstroms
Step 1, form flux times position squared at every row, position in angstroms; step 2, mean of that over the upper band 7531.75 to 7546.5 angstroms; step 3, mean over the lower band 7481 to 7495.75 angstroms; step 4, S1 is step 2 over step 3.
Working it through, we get 1.07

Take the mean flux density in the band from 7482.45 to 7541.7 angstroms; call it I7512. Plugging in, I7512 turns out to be 11.3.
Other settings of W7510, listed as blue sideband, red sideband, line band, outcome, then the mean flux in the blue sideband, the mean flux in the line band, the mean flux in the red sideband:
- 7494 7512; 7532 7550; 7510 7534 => -1.06 angstroms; 10.9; 11.7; 11.6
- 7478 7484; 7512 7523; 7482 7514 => 1.25 angstroms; 11.3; 10.9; 11.4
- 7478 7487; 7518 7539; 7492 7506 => 0.72 angstroms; 11.1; 10.8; 11.9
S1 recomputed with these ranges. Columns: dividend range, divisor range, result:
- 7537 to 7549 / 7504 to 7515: 1.06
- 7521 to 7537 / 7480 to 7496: 1.11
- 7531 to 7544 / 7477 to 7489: 1.06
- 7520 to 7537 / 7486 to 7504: 1.12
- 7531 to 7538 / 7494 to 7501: 1.09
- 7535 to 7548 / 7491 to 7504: 1.08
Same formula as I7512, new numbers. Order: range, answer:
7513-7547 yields 11.7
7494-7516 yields 10.9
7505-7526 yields 11.3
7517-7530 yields 11.9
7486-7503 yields 10.8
